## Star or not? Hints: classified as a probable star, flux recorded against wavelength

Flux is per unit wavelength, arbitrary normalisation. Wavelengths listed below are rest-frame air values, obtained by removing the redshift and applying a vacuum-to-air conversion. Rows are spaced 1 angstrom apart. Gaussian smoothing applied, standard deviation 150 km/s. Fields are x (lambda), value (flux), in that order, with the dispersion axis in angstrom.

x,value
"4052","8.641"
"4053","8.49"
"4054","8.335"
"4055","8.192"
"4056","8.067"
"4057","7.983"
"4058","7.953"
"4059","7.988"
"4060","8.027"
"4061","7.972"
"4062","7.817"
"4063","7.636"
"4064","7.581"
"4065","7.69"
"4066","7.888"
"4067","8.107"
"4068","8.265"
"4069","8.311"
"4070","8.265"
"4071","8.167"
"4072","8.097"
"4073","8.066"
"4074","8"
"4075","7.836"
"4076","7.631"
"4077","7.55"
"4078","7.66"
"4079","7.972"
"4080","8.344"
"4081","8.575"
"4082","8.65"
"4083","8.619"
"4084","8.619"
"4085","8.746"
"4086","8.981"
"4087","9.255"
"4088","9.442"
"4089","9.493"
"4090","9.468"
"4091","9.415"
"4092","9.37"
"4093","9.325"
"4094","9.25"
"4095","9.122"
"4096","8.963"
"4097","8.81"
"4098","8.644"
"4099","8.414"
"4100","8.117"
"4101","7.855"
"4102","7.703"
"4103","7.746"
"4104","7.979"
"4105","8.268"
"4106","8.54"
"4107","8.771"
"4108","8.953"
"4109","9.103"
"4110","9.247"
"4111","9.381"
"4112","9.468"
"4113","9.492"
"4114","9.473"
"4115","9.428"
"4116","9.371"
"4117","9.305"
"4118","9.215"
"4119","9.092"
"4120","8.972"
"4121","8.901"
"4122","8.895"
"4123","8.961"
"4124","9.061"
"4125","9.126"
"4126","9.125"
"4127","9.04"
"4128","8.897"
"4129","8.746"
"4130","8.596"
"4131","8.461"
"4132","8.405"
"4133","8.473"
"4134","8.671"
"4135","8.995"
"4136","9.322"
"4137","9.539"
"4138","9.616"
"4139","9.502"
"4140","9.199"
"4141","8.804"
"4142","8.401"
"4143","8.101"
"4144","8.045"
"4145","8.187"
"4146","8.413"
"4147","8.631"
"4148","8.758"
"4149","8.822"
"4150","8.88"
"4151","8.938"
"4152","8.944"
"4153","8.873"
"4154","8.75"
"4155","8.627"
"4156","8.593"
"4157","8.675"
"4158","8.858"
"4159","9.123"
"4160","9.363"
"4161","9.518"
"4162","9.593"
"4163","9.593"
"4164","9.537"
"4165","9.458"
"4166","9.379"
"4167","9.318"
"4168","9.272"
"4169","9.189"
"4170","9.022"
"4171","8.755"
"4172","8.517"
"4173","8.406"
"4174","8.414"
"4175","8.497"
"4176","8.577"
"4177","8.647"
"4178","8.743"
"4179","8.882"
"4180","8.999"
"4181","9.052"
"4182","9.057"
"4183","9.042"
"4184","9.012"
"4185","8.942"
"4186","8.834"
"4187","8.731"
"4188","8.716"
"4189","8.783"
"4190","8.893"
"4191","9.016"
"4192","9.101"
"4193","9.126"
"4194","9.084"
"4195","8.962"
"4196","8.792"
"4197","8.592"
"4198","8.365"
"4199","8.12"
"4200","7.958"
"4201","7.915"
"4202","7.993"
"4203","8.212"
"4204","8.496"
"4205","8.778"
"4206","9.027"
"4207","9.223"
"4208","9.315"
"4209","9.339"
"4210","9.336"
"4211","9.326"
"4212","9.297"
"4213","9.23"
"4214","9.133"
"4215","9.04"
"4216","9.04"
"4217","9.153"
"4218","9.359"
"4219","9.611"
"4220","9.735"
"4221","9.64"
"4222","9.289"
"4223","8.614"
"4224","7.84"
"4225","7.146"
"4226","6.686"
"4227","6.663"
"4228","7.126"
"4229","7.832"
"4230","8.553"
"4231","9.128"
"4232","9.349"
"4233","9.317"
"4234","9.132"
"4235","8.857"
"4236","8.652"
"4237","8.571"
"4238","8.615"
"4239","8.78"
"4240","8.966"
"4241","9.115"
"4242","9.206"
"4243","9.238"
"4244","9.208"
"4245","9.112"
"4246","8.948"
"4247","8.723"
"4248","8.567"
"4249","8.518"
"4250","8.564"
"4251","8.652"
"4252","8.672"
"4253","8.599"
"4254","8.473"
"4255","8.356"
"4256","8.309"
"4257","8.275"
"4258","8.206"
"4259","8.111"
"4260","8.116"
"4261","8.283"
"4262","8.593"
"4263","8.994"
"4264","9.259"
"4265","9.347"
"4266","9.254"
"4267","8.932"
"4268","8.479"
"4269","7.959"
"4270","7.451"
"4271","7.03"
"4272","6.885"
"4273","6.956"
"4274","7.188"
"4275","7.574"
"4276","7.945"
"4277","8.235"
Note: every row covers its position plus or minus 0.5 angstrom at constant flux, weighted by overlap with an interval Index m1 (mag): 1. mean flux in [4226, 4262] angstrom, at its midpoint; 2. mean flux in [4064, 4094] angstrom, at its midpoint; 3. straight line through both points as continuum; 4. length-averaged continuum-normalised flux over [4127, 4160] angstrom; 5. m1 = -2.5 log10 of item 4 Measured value -0.03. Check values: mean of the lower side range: 8.47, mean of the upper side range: 8.57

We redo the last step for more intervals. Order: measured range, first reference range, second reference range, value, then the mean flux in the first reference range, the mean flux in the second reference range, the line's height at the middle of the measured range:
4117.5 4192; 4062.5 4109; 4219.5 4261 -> -0.05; 8.45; 8.57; 8.5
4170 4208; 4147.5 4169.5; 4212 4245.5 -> 0.03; 9.09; 8.76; 8.95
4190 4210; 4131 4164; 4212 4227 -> 0.01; 8.89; 8.77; 8.8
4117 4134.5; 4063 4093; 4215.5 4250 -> -0.05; 8.42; 8.71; 8.51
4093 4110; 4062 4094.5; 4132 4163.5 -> 0.00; 8.44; 8.89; 8.59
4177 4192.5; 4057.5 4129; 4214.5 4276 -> -0.04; 8.61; 8.52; 8.56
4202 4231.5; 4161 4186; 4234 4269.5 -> 0.02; 9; 8.71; 8.84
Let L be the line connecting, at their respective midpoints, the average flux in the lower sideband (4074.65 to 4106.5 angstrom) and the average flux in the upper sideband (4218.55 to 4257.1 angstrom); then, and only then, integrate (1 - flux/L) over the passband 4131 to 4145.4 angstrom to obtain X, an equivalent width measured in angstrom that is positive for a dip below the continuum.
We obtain -0.3 angstrom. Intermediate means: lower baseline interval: 8.58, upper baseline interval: 8.63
